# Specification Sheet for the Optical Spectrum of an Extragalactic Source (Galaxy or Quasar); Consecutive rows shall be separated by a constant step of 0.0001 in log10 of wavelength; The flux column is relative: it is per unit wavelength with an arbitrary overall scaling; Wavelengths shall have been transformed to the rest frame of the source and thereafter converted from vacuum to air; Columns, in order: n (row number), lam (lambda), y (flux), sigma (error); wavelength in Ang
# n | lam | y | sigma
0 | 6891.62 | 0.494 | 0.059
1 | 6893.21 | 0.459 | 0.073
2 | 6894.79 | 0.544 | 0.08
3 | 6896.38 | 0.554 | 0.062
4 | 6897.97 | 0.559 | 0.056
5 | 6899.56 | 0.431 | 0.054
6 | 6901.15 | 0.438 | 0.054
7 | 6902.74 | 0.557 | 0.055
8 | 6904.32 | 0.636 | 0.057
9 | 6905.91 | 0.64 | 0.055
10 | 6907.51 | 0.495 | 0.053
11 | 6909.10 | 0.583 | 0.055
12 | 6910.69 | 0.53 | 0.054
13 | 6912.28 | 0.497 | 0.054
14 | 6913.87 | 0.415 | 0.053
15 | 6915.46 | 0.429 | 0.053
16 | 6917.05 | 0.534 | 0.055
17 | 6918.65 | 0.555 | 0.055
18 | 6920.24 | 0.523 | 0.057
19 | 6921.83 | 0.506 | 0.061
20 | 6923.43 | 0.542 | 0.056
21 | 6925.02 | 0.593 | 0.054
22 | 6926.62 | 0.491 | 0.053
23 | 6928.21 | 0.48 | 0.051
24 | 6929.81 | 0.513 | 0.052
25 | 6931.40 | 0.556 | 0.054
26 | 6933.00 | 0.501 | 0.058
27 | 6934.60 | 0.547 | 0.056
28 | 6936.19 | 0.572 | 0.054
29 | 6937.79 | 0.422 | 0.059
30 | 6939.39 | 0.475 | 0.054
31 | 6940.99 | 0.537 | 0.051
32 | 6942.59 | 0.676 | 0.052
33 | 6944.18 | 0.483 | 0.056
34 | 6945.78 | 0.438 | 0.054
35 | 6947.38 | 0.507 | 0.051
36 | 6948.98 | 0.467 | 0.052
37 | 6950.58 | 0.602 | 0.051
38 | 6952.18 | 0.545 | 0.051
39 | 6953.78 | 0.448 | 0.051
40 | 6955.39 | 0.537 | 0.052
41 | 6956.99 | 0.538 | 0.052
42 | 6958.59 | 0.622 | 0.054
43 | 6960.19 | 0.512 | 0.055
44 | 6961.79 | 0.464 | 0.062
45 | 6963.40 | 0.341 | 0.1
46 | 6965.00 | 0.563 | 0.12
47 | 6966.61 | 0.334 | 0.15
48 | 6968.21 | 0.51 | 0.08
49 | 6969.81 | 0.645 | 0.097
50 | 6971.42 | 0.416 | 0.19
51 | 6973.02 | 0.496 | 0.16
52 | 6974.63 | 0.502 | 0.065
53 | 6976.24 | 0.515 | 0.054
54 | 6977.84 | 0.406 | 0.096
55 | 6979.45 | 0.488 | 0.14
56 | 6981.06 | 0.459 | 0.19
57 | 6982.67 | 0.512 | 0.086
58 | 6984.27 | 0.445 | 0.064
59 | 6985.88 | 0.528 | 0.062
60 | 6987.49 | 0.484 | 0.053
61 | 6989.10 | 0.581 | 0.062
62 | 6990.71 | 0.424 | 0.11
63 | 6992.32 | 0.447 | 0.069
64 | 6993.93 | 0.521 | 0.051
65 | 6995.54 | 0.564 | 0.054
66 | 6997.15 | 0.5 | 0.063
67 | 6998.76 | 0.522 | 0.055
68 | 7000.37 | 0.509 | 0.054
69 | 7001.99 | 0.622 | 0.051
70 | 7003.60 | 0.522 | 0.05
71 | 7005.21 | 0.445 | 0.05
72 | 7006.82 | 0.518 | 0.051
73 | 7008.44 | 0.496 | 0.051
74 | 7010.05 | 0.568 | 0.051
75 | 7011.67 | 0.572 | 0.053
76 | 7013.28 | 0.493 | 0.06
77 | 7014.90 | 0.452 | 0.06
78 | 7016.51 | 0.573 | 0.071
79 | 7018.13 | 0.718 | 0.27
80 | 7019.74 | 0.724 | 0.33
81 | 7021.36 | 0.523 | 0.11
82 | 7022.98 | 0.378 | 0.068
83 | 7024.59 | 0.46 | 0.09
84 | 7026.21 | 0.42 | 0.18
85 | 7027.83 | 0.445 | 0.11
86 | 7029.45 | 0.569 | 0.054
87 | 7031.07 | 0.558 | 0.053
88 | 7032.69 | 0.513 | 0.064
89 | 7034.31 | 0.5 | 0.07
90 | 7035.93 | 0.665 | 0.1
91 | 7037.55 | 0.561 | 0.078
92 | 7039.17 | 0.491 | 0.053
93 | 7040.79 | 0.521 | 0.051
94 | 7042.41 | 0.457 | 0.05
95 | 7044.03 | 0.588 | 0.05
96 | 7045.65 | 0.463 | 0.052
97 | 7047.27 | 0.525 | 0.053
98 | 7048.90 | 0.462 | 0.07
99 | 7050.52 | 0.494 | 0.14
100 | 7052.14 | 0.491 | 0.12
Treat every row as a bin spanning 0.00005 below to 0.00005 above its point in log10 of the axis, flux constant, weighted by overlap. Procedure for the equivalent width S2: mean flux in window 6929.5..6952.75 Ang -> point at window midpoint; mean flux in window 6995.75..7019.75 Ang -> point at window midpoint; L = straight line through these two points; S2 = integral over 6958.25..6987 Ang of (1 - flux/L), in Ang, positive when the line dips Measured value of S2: 2.6 Ang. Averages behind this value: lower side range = 0.523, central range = 0.484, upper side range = 0.544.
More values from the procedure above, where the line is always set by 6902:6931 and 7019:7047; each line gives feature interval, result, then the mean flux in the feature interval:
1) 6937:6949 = 0.6 Ang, 0.503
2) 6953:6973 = 1.2 Ang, 0.494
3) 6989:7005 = 0.2 Ang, 0.516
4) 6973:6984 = 0.9 Ang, 0.48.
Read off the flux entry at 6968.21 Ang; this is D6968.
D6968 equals 0.51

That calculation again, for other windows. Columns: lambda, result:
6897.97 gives 0.559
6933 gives 0.501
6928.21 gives 0.48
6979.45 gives 0.488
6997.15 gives 0.5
